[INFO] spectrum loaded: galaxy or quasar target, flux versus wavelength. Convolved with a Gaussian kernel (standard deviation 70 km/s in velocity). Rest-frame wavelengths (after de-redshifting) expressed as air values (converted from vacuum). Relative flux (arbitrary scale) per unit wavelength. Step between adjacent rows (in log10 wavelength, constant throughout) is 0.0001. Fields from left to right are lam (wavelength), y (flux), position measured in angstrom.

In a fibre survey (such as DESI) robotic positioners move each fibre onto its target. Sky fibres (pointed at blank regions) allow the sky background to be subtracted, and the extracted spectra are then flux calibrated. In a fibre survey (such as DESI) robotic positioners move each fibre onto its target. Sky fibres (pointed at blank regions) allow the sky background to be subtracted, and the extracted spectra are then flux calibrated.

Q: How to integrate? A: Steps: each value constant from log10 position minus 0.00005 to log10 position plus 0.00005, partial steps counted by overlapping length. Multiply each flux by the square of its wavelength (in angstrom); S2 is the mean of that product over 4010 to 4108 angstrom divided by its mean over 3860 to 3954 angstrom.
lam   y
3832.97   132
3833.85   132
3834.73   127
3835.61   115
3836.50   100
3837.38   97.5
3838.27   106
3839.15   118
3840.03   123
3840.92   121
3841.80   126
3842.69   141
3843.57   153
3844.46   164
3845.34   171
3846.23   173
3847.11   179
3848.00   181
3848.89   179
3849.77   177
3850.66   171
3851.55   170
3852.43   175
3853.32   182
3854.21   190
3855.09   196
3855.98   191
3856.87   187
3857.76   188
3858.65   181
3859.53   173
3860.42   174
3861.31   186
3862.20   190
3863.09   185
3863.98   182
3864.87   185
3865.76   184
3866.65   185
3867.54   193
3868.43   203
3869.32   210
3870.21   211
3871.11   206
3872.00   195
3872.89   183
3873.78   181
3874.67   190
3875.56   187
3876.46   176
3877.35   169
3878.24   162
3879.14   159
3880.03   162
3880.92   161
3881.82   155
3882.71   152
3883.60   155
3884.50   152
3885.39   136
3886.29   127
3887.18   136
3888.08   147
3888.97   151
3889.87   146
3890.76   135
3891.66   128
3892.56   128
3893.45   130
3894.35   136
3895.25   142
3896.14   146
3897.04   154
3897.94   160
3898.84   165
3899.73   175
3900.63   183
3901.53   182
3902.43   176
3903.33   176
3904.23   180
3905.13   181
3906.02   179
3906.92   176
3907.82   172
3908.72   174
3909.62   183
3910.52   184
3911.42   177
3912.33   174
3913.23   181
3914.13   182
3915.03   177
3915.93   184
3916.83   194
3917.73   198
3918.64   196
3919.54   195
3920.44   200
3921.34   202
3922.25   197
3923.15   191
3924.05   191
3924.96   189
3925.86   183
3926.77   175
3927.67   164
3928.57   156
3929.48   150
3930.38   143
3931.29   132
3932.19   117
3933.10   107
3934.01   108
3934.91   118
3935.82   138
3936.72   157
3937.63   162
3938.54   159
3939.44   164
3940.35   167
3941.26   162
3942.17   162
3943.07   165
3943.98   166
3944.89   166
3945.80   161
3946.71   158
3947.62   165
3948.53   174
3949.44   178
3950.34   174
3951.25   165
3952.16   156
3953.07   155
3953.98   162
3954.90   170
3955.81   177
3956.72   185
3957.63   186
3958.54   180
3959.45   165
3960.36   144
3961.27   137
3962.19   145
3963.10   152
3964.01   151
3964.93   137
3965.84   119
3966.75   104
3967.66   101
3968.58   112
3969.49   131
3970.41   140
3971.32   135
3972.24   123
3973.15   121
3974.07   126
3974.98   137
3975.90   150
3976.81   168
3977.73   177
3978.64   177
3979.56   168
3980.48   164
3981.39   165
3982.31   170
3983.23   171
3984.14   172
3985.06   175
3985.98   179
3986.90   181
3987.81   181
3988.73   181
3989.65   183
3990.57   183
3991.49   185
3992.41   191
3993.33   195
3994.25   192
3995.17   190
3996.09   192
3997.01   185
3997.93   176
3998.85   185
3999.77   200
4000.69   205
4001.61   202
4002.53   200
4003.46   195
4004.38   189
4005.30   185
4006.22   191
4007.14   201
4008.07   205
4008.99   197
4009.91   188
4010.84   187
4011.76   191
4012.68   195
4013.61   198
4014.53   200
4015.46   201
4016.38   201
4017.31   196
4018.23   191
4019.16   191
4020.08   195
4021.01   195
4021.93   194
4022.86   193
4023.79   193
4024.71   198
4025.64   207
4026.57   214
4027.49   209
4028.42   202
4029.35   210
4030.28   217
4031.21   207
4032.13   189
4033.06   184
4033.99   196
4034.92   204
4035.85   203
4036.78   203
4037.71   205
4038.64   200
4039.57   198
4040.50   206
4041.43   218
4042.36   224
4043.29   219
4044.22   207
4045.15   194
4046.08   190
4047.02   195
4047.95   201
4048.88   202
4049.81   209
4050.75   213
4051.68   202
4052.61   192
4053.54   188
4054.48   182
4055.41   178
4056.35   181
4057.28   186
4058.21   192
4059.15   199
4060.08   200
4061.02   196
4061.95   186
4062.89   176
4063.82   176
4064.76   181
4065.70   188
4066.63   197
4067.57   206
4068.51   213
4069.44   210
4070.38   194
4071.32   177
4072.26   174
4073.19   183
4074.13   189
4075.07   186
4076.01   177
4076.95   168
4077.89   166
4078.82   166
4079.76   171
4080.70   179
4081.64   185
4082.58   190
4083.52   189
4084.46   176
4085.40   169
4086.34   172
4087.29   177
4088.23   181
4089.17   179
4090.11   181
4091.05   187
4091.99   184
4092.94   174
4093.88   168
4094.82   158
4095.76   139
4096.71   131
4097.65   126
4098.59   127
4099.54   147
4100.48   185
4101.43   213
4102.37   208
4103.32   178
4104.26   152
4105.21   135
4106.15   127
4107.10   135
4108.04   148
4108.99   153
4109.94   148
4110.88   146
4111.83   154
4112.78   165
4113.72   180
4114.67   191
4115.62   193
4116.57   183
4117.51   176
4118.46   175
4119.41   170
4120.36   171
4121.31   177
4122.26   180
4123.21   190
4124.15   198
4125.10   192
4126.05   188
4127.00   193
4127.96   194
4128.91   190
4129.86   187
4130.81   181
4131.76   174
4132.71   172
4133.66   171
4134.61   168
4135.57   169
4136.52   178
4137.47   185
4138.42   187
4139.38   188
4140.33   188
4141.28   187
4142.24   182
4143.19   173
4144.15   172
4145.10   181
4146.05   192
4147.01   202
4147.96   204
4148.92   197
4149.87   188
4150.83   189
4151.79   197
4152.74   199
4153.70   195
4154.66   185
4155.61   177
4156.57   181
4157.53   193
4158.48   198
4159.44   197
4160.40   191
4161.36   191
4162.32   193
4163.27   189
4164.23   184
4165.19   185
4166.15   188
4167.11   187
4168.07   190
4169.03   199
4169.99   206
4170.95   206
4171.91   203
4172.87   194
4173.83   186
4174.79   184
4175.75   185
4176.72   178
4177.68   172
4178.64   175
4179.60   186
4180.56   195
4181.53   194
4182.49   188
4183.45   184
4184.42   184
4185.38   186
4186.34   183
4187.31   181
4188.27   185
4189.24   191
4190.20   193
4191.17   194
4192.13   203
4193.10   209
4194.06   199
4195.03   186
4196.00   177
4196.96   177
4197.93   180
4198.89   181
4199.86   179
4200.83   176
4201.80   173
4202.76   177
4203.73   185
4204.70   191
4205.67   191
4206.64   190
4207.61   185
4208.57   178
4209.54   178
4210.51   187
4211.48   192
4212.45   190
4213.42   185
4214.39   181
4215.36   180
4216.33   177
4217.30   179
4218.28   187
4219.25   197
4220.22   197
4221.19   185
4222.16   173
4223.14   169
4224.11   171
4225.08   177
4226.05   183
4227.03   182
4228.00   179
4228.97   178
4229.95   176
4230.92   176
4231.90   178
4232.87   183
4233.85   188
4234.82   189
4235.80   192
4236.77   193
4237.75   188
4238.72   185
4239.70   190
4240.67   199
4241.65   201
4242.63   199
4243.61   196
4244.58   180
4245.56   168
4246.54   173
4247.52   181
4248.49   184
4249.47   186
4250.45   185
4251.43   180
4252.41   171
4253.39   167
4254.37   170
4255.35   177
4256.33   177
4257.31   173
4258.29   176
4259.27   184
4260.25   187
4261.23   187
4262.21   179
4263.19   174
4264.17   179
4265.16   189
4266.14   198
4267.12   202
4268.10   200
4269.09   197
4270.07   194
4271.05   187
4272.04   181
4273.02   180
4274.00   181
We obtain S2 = 1.20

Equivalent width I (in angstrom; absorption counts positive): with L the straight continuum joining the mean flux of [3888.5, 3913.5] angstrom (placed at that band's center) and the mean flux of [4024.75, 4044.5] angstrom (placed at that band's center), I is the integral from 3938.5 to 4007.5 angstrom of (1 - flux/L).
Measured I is 7.4 angstrom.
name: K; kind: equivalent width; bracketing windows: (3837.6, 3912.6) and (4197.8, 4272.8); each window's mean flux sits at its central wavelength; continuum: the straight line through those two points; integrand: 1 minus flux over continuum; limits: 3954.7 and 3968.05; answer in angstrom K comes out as 1.7 angstrom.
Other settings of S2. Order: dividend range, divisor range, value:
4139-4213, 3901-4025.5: 1.21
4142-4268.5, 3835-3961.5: 1.30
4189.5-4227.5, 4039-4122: 1.09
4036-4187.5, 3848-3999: 1.21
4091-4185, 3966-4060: 1.03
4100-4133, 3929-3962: 1.21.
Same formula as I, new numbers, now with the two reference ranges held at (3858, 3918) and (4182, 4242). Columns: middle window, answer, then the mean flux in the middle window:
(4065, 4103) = 0.4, 177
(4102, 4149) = 1.3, 176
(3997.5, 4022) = -2.6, 195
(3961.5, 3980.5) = 3.8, 139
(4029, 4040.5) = -1.6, 201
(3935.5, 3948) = 0.9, 161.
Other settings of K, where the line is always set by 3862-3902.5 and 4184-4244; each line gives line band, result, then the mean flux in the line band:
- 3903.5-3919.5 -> -1.36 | 182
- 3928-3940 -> 2.08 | 140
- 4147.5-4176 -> -1.52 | 192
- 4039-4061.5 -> -2.94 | 199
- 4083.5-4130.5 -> 2.23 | 171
